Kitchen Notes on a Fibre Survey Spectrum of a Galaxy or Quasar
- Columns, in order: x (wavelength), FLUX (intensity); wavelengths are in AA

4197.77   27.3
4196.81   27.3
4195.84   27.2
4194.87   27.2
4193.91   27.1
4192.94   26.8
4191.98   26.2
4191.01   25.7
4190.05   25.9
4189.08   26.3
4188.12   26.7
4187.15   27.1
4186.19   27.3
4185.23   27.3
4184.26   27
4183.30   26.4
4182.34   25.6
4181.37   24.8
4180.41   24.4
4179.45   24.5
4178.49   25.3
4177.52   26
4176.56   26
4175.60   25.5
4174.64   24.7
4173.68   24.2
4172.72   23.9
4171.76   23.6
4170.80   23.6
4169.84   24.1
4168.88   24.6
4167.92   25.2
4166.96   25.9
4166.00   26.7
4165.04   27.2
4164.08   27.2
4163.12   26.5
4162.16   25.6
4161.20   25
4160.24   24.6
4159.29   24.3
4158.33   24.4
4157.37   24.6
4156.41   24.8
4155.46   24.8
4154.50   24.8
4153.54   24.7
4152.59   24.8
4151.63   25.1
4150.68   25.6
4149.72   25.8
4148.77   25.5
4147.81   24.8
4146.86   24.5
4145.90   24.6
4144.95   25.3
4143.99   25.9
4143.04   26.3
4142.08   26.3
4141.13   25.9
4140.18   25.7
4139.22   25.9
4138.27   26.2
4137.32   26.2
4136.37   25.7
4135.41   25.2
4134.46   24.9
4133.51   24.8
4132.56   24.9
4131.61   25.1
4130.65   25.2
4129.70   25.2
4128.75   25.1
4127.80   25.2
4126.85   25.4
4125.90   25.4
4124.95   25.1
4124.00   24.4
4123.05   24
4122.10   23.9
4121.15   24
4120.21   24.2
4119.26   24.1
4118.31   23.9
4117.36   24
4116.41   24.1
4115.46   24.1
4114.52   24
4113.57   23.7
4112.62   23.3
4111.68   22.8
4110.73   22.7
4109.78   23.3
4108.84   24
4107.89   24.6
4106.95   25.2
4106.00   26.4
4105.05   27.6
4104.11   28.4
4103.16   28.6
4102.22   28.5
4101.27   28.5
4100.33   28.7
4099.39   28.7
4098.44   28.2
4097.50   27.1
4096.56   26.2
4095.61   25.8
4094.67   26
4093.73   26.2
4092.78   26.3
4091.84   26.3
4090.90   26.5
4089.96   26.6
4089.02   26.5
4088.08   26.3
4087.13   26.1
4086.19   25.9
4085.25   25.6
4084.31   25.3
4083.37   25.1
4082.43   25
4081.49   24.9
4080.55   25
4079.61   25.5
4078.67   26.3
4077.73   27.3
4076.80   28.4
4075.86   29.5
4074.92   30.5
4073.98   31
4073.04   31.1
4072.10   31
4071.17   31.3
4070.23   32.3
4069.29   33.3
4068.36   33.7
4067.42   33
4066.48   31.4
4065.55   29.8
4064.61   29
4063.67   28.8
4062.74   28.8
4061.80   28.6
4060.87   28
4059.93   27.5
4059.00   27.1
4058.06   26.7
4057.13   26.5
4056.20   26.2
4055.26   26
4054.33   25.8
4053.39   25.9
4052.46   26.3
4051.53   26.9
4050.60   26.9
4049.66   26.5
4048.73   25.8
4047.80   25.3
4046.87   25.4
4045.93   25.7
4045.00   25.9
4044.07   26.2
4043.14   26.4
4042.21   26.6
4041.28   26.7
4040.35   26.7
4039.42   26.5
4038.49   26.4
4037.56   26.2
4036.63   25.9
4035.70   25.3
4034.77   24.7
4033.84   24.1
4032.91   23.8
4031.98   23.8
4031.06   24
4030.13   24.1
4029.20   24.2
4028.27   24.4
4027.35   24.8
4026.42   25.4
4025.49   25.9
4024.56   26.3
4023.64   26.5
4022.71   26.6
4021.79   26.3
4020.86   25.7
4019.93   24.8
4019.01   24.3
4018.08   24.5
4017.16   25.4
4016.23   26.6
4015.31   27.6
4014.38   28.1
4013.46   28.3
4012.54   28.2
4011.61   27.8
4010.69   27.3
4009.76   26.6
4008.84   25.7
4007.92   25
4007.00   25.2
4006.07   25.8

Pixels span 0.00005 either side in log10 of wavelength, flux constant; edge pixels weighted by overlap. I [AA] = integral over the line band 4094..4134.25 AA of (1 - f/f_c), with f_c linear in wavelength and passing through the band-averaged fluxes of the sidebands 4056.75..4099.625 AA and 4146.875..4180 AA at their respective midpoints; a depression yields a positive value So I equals 2.1 AA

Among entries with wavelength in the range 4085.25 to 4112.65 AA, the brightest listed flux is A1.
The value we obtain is 28.7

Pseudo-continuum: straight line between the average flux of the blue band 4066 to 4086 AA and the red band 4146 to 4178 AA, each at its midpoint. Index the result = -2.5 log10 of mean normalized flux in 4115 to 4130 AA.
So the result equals 0.10 mag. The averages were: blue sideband 28.8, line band 24.5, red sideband 25.1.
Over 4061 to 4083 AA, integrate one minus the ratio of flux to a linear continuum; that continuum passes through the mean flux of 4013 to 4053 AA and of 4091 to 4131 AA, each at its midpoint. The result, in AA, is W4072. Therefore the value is -3.2 AA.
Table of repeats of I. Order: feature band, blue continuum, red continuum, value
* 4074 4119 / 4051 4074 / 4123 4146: 2.0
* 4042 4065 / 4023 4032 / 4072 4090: -0.6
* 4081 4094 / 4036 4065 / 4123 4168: 0.1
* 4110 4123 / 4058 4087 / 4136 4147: 1.5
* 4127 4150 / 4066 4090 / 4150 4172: 0.5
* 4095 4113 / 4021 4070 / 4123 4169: -0.2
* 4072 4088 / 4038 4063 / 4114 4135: -0.9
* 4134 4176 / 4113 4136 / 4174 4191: 0.0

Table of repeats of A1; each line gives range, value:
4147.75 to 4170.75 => 27.2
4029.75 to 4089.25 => 33.7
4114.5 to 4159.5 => 26.3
